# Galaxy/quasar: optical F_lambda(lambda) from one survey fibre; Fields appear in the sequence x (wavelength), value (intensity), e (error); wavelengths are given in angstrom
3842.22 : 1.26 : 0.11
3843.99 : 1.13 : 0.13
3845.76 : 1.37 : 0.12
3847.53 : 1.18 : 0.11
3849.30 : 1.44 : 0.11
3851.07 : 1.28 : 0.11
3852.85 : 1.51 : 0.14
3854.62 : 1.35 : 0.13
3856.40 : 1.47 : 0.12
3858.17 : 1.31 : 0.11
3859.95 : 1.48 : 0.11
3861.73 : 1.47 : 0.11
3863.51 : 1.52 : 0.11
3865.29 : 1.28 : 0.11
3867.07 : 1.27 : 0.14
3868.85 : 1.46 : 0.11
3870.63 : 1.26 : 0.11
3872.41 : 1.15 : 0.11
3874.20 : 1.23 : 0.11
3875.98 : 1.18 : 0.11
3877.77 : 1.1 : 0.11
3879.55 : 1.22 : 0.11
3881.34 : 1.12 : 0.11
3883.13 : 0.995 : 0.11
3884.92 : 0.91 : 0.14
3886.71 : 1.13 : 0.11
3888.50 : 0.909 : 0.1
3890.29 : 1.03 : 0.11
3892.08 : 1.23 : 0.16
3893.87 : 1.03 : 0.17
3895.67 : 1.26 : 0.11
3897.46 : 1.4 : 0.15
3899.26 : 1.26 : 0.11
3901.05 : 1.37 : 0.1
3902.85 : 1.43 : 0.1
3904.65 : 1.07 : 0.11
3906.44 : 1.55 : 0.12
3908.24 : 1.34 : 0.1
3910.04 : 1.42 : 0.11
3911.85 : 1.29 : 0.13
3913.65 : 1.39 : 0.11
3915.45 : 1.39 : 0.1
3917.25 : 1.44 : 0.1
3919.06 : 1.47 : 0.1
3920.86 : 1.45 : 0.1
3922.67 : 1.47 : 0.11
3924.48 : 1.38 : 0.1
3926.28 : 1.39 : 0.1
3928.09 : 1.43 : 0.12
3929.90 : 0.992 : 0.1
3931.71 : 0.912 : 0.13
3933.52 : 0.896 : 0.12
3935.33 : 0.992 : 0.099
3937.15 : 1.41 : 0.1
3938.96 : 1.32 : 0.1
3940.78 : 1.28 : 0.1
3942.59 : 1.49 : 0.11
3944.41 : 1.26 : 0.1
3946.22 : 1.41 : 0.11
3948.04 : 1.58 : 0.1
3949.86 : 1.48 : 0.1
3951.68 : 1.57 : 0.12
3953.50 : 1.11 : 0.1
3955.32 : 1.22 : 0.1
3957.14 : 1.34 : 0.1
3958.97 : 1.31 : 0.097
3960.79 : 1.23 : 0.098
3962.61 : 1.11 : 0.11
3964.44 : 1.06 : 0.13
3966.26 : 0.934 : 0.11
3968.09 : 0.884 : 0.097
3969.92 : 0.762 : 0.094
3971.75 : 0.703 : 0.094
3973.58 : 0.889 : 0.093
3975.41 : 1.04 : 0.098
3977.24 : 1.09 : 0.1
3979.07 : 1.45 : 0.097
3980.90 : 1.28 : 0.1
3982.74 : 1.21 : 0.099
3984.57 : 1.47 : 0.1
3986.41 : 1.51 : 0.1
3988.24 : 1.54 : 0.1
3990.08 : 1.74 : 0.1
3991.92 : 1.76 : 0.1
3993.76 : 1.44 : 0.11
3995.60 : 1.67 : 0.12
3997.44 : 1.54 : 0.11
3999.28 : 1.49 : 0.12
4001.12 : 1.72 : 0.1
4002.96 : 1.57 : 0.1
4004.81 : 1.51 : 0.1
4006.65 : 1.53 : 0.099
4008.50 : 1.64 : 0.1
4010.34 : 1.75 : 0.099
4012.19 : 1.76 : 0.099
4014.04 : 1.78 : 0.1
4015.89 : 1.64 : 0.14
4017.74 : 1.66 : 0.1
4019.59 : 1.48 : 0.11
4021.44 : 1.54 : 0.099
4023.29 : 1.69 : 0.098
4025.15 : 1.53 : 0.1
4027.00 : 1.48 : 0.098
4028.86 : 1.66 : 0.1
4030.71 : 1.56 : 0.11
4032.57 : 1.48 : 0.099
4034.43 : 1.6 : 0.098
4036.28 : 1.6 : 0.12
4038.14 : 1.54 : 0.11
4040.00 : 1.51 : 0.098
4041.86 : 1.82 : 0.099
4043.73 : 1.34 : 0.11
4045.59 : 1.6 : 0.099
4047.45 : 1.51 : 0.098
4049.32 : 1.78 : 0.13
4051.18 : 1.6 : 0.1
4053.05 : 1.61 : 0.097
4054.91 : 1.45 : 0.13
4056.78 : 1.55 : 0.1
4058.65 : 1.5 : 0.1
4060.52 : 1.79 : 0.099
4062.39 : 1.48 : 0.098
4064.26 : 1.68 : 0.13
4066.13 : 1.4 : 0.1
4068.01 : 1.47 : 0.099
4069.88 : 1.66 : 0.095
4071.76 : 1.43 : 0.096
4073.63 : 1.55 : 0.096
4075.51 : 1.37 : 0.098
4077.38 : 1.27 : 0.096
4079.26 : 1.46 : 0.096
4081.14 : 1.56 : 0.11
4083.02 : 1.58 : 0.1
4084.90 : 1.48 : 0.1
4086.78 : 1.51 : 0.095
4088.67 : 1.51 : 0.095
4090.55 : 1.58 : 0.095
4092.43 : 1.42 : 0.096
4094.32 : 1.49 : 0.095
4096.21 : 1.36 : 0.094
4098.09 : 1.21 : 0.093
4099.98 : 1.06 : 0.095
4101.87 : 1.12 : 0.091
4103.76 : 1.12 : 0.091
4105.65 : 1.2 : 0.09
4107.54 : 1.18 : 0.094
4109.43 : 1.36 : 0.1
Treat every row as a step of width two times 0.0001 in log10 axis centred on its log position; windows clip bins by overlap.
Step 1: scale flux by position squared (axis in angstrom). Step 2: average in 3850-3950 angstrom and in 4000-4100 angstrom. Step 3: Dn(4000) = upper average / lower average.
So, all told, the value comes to 1.30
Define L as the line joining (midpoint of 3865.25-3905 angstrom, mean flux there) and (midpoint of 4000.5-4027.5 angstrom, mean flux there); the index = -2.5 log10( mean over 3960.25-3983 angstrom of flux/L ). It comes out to 0.380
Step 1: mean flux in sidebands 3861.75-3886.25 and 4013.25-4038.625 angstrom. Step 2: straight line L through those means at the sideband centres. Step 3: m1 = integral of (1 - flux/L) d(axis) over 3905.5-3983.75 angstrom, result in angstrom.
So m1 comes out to 7.64 angstrom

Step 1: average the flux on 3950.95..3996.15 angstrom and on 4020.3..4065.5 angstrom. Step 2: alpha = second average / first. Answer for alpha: 1.26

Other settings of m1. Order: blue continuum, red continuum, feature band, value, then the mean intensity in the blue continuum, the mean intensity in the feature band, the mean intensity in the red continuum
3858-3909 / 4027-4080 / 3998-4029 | -2.93 angstrom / 1.24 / 1.61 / 1.54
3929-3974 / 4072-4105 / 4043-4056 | -2.27 angstrom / 1.17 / 1.56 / 1.39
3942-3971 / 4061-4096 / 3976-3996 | -2.52 angstrom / 1.23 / 1.46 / 1.5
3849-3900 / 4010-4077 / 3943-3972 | 4.21 angstrom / 1.25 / 1.2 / 1.57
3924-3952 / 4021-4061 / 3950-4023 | 2.30 angstrom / 1.29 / 1.39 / 1.58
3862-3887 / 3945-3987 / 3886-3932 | -3.27 angstrom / 1.21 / 1.29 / 1.2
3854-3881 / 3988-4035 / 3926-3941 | 2.90 angstrom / 1.31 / 1.17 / 1.61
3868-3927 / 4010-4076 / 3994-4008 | -0.78 angstrom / 1.26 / 1.57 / 1.58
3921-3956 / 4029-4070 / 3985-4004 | -2.11 angstrom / 1.3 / 1.59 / 1.57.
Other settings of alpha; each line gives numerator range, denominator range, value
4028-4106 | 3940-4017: 1.08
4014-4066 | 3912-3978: 1.29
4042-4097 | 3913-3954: 1.15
